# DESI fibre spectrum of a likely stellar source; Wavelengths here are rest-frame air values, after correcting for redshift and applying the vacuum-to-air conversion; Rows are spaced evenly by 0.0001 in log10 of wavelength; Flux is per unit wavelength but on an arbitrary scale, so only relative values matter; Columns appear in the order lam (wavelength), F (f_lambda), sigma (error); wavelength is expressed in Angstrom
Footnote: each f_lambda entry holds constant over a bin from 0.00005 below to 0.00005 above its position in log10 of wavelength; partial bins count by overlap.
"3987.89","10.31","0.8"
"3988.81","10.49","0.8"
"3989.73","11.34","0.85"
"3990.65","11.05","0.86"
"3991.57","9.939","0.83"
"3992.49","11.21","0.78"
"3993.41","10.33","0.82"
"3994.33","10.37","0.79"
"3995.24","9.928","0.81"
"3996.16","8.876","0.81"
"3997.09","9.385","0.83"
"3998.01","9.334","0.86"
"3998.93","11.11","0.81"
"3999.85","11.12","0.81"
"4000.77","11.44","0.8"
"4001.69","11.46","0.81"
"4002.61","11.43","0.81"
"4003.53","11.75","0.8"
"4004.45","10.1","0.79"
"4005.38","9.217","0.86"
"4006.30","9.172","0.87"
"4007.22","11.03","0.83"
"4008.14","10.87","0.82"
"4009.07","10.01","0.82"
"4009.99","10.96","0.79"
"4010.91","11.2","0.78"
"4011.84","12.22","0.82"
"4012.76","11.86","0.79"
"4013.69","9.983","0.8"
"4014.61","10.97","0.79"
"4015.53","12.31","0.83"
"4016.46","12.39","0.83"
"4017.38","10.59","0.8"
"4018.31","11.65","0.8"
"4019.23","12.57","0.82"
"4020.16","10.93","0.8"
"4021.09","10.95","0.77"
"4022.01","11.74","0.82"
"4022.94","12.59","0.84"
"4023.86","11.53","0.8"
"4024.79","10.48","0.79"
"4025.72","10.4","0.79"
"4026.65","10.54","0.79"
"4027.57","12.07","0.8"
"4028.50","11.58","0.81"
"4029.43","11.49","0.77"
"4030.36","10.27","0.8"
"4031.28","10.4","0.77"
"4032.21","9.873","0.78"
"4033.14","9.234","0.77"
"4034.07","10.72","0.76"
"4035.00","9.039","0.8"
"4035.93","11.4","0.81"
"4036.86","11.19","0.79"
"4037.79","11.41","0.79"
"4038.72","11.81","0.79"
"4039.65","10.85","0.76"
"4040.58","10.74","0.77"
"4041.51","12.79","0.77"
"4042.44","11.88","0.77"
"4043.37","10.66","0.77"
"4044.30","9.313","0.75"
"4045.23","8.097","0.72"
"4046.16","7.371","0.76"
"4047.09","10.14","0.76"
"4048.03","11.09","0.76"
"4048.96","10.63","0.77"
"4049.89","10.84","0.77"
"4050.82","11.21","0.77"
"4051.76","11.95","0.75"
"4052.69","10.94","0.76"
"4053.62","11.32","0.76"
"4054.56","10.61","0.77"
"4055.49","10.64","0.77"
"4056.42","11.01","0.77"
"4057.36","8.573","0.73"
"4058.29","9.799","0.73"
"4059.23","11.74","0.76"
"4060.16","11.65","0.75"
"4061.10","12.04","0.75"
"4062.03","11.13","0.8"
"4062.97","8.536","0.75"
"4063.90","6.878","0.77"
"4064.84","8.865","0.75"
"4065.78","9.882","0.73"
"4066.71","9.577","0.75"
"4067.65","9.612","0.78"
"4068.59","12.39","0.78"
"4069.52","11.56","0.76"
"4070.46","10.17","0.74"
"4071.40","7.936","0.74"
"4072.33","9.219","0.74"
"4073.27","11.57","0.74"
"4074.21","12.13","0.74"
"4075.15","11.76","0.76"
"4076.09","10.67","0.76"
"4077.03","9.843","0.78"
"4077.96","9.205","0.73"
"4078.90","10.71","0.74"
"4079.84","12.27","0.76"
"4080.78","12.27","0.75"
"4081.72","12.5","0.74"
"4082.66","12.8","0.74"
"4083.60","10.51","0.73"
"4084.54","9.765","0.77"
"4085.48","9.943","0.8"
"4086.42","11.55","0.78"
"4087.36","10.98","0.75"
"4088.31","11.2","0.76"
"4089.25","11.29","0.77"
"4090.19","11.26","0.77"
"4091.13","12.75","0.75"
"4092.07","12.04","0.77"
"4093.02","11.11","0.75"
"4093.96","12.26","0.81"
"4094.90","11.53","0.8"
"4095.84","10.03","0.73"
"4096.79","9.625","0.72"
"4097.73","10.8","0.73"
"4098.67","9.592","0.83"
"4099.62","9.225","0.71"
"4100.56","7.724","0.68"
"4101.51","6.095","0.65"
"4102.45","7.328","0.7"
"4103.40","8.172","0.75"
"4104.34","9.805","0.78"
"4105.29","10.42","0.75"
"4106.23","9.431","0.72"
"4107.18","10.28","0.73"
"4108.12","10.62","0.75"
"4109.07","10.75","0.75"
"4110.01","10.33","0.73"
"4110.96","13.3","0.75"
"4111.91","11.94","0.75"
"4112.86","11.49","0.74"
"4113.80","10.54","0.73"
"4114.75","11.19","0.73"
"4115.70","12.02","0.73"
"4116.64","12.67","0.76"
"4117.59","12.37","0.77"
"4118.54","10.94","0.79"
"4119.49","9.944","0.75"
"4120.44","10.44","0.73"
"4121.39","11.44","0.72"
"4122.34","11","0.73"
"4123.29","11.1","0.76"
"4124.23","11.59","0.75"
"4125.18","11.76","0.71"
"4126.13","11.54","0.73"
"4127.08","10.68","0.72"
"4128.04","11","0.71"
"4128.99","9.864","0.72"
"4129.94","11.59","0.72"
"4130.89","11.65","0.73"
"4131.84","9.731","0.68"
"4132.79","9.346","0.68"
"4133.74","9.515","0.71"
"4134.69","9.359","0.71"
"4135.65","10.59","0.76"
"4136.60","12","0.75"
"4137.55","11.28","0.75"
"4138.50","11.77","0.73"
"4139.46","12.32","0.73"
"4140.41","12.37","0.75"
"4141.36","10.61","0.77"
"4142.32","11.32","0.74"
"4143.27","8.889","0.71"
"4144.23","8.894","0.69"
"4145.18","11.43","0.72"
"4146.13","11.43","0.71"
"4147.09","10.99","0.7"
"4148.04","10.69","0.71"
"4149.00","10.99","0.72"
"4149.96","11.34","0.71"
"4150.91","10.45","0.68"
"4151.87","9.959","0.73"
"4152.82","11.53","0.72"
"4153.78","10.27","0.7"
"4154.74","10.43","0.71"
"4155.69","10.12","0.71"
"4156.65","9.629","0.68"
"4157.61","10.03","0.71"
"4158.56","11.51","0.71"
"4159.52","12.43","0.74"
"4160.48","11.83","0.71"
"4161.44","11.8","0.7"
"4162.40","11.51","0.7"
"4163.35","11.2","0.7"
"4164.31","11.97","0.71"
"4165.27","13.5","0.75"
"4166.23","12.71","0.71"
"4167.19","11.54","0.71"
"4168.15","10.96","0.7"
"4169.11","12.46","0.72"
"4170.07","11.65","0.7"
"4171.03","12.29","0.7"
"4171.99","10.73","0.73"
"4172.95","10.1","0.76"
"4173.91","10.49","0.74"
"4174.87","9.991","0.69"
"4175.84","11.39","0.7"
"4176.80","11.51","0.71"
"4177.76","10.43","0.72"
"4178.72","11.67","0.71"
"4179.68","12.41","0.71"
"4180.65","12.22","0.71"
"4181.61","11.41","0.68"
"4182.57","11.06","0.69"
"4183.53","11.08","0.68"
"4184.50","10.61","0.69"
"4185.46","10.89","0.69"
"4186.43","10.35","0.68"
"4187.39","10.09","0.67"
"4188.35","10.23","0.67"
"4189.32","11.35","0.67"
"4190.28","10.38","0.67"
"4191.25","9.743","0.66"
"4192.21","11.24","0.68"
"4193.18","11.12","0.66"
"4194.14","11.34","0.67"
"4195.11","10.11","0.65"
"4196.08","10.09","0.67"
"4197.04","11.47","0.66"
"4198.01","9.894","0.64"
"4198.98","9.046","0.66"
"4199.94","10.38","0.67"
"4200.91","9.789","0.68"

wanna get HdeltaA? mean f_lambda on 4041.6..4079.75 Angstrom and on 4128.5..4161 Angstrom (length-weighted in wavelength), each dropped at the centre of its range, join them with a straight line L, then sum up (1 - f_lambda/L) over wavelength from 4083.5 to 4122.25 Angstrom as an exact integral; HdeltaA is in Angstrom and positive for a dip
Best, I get -0.1 Angstrom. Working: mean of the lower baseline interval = 10.4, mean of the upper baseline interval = 10.8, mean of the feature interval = 10.6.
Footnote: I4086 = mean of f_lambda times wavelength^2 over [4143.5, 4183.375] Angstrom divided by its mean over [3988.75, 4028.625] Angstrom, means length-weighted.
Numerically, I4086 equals 1.1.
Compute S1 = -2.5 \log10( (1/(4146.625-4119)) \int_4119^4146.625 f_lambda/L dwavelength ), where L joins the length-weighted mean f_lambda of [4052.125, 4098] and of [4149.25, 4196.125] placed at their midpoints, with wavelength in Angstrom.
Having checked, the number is 0.01 mag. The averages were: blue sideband 10.7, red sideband 11.1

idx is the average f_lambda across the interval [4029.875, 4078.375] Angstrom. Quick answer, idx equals 10.4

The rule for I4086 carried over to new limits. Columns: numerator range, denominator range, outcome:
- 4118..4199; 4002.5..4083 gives 1.08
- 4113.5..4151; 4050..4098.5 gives 1.05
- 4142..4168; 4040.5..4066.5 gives 1.12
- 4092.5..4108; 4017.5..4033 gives 0.90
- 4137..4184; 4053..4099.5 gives 1.09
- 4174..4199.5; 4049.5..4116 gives 1.08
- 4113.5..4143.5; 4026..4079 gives 1.09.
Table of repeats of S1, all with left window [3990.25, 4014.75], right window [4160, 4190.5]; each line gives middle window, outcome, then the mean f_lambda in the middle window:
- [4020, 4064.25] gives 0.01 mag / 10.7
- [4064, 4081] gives 0.05 mag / 10.4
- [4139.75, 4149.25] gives 0.04 mag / 10.8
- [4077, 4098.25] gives -0.02 mag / 11.2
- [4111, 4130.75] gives -0.02 mag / 11.3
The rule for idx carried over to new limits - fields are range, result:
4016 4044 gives 11.1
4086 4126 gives 10.7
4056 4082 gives 10.5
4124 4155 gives 10.8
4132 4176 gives 11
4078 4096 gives 11.4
